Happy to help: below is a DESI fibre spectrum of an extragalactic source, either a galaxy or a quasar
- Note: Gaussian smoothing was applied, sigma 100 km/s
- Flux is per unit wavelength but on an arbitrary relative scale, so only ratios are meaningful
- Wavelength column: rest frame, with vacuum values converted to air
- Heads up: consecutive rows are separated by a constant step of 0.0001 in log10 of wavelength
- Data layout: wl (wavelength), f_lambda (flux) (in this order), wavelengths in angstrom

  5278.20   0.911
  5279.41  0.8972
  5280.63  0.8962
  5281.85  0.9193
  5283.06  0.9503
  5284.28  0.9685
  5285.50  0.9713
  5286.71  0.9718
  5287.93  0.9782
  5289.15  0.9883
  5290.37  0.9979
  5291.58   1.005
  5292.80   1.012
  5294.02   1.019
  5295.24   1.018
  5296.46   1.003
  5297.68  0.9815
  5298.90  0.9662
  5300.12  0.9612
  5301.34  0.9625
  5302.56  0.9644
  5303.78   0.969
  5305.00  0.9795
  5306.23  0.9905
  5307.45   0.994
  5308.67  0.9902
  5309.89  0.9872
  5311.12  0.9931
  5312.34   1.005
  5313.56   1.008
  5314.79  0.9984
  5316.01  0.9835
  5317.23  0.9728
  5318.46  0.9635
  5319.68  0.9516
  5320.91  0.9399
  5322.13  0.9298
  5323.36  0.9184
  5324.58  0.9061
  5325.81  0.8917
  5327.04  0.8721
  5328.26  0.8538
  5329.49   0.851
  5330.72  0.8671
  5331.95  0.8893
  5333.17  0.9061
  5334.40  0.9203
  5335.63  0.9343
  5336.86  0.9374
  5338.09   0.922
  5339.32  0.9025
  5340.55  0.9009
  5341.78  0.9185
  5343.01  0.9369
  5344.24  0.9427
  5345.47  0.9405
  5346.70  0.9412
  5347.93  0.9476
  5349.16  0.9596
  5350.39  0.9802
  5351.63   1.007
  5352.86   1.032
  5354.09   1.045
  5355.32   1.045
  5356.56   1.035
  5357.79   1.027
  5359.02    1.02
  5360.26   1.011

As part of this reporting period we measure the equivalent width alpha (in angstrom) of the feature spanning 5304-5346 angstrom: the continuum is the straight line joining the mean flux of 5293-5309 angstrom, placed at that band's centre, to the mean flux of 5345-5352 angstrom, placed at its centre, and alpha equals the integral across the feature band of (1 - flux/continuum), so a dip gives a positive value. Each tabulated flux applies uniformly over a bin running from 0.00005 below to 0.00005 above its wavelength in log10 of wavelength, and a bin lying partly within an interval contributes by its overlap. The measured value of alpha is 1.5 angstrom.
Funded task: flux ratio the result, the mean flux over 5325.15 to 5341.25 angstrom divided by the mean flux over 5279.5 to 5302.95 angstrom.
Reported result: 0.92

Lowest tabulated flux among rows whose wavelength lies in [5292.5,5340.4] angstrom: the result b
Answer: 0.851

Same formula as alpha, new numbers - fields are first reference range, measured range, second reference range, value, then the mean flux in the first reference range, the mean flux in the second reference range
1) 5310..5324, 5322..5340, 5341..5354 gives 1.3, 0.97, 0.964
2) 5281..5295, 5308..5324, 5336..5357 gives 0.0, 0.98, 0.963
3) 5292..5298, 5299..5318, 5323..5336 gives -0.4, 1.01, 0.891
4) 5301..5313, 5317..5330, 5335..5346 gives 0.6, 0.984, 0.926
